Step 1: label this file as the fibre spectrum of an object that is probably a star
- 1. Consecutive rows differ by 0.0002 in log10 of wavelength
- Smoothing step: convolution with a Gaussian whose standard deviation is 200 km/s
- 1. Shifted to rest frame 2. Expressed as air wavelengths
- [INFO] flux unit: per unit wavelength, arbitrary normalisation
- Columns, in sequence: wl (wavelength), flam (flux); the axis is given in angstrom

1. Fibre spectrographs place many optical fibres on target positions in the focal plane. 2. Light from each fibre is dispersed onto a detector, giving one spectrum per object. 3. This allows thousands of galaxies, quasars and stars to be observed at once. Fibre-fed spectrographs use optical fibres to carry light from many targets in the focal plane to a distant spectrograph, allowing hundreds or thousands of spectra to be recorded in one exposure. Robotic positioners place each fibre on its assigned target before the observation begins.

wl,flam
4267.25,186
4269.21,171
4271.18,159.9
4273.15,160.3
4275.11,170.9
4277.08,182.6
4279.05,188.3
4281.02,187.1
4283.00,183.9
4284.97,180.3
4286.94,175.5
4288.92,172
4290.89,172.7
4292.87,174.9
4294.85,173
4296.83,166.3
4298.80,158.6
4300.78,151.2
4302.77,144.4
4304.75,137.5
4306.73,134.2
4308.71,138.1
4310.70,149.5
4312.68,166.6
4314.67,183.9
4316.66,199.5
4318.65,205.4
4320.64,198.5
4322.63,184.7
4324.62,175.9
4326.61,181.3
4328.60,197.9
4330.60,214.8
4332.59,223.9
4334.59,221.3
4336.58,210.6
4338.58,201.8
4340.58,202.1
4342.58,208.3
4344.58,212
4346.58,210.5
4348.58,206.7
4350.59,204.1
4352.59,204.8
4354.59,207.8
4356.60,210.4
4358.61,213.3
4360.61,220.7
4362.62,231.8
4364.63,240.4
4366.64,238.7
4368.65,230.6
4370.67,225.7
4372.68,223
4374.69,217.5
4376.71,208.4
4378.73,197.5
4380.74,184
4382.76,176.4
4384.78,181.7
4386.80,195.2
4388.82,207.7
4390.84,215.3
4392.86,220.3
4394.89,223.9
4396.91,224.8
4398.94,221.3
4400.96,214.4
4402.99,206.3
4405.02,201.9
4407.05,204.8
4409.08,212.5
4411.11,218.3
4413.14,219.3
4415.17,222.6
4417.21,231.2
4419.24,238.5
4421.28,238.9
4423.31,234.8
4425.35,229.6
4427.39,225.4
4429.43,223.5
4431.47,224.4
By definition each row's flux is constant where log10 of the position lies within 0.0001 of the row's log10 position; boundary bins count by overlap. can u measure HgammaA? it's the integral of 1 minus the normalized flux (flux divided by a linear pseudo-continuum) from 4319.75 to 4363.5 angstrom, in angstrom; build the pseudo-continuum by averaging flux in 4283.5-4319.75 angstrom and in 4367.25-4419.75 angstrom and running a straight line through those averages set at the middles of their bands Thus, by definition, -4.7 angstrom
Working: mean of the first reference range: 166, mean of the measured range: 207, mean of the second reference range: 212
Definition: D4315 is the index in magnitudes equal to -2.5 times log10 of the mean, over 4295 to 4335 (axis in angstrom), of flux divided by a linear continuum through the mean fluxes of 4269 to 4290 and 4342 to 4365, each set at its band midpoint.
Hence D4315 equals 0.11 mag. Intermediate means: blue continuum 176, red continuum 214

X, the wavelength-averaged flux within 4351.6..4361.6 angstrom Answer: 212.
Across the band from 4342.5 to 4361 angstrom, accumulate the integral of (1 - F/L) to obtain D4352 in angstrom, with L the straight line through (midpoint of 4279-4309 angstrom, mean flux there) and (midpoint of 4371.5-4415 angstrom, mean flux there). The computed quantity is -1.9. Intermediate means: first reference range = 165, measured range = 210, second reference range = 209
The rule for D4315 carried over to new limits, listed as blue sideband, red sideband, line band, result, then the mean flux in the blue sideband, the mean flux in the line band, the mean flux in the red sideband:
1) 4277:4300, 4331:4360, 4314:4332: 0.012 mag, 176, 194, 210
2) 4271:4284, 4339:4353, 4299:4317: 0.227 mag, 177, 155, 207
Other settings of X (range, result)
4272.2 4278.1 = 172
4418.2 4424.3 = 238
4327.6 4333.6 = 212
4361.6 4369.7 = 235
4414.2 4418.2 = 227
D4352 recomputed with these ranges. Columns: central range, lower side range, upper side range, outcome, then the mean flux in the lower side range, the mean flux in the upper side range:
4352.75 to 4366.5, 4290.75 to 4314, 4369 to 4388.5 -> -2.2 angstrom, 155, 202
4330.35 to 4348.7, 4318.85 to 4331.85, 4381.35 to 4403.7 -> -1.4 angstrom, 194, 208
